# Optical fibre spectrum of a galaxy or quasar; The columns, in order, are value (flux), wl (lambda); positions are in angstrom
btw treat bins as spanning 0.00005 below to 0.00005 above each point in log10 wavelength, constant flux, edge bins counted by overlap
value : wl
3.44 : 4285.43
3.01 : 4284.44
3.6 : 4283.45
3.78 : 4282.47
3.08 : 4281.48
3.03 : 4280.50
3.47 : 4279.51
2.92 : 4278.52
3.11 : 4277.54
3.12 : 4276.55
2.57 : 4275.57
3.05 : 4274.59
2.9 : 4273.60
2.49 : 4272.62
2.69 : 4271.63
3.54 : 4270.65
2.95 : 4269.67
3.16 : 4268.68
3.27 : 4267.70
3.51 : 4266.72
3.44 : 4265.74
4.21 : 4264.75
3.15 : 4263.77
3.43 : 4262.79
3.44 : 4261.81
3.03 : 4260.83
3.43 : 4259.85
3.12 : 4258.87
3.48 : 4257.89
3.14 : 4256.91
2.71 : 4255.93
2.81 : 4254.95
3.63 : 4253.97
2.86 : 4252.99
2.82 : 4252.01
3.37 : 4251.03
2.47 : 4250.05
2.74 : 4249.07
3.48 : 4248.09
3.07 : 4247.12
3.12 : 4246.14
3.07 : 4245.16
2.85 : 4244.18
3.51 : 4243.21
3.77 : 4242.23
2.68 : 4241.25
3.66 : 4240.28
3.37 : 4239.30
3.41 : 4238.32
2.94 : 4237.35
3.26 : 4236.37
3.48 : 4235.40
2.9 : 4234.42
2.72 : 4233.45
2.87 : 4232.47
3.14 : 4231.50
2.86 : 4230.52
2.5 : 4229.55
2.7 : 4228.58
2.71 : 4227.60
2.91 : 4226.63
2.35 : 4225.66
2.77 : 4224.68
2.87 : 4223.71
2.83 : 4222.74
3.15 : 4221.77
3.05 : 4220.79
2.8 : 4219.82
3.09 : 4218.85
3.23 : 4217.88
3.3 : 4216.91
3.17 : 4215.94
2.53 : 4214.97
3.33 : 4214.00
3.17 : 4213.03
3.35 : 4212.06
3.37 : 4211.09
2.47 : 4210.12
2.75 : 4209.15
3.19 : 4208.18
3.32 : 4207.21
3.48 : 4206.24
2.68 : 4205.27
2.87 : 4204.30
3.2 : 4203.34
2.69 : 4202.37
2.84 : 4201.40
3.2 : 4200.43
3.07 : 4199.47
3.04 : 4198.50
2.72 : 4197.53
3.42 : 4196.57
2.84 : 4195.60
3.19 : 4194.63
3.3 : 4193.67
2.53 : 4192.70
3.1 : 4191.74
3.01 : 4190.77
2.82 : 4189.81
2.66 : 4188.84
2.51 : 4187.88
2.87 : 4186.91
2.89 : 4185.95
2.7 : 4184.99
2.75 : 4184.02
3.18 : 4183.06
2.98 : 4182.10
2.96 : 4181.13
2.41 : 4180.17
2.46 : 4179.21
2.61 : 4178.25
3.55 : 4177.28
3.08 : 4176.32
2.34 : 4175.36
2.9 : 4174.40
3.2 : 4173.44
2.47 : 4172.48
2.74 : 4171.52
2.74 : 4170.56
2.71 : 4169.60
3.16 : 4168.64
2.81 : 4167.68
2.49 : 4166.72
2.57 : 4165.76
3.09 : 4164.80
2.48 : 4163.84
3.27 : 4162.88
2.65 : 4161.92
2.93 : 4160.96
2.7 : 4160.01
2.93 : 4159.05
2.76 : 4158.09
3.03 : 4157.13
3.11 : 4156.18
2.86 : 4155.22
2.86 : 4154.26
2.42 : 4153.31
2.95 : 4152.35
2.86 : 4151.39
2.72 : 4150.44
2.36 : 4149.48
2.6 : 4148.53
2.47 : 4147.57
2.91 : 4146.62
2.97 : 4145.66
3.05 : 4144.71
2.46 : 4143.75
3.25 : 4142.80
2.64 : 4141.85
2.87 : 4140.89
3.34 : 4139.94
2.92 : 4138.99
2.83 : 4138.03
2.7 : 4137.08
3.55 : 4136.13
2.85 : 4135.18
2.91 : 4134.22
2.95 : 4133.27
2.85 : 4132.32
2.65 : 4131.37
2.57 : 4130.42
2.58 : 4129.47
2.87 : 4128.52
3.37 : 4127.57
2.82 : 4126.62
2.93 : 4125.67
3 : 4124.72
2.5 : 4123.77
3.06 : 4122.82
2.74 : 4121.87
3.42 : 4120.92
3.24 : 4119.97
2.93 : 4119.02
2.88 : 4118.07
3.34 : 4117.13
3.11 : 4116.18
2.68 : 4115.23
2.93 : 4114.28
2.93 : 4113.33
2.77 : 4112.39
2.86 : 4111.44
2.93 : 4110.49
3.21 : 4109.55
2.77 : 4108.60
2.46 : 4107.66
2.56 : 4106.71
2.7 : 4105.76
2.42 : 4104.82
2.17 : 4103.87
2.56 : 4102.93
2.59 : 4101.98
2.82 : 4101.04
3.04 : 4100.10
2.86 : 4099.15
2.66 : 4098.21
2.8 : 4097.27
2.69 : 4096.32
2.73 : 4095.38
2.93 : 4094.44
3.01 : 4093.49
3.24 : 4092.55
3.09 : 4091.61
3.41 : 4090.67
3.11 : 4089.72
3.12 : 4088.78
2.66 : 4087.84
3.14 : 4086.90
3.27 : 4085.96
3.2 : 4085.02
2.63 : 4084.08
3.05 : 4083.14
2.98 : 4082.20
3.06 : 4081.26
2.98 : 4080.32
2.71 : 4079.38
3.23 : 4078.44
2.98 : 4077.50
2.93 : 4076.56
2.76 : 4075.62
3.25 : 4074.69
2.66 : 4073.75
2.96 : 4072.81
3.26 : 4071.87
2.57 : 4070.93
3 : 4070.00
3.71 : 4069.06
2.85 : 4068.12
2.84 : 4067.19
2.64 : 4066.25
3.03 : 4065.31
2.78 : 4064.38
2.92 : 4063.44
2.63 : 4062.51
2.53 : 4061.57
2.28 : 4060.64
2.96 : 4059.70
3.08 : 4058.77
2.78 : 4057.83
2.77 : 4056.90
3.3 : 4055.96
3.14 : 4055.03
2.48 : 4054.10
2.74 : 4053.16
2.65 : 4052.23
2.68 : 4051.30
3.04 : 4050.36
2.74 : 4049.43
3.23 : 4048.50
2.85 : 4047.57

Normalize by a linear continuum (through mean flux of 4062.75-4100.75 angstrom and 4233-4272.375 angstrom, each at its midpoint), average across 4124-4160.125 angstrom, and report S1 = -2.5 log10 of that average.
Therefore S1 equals 0.07 mag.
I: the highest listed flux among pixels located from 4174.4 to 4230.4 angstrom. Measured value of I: 3.55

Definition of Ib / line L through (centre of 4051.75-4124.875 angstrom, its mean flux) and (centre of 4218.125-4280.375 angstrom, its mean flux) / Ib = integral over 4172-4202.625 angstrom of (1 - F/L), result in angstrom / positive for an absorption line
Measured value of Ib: 1.2 angstrom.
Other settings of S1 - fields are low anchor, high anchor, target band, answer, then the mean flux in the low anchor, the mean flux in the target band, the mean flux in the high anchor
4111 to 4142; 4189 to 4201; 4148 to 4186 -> 0.06 mag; 2.93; 2.81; 3.01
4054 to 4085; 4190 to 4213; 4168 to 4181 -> 0.07 mag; 2.91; 2.8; 3.03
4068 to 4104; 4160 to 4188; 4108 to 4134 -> -0.01 mag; 2.95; 2.92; 2.81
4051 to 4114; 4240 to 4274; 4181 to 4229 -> 0.04 mag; 2.87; 2.96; 3.17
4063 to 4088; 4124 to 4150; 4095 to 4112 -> 0.08 mag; 2.97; 2.71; 2.86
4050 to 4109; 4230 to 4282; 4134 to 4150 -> 0.04 mag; 2.87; 2.86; 3.14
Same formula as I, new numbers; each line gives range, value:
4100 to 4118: 3.34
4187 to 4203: 3.42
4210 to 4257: 3.77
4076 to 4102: 3.41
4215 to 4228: 3.3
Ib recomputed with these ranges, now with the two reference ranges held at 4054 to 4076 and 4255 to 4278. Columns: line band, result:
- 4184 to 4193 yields 0.8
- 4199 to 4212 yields 0.3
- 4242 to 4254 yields 0.1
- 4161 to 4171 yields 0.7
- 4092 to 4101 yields 0.2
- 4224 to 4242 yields 0.9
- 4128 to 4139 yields 0.5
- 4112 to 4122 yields -0.2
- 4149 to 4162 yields 0.9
